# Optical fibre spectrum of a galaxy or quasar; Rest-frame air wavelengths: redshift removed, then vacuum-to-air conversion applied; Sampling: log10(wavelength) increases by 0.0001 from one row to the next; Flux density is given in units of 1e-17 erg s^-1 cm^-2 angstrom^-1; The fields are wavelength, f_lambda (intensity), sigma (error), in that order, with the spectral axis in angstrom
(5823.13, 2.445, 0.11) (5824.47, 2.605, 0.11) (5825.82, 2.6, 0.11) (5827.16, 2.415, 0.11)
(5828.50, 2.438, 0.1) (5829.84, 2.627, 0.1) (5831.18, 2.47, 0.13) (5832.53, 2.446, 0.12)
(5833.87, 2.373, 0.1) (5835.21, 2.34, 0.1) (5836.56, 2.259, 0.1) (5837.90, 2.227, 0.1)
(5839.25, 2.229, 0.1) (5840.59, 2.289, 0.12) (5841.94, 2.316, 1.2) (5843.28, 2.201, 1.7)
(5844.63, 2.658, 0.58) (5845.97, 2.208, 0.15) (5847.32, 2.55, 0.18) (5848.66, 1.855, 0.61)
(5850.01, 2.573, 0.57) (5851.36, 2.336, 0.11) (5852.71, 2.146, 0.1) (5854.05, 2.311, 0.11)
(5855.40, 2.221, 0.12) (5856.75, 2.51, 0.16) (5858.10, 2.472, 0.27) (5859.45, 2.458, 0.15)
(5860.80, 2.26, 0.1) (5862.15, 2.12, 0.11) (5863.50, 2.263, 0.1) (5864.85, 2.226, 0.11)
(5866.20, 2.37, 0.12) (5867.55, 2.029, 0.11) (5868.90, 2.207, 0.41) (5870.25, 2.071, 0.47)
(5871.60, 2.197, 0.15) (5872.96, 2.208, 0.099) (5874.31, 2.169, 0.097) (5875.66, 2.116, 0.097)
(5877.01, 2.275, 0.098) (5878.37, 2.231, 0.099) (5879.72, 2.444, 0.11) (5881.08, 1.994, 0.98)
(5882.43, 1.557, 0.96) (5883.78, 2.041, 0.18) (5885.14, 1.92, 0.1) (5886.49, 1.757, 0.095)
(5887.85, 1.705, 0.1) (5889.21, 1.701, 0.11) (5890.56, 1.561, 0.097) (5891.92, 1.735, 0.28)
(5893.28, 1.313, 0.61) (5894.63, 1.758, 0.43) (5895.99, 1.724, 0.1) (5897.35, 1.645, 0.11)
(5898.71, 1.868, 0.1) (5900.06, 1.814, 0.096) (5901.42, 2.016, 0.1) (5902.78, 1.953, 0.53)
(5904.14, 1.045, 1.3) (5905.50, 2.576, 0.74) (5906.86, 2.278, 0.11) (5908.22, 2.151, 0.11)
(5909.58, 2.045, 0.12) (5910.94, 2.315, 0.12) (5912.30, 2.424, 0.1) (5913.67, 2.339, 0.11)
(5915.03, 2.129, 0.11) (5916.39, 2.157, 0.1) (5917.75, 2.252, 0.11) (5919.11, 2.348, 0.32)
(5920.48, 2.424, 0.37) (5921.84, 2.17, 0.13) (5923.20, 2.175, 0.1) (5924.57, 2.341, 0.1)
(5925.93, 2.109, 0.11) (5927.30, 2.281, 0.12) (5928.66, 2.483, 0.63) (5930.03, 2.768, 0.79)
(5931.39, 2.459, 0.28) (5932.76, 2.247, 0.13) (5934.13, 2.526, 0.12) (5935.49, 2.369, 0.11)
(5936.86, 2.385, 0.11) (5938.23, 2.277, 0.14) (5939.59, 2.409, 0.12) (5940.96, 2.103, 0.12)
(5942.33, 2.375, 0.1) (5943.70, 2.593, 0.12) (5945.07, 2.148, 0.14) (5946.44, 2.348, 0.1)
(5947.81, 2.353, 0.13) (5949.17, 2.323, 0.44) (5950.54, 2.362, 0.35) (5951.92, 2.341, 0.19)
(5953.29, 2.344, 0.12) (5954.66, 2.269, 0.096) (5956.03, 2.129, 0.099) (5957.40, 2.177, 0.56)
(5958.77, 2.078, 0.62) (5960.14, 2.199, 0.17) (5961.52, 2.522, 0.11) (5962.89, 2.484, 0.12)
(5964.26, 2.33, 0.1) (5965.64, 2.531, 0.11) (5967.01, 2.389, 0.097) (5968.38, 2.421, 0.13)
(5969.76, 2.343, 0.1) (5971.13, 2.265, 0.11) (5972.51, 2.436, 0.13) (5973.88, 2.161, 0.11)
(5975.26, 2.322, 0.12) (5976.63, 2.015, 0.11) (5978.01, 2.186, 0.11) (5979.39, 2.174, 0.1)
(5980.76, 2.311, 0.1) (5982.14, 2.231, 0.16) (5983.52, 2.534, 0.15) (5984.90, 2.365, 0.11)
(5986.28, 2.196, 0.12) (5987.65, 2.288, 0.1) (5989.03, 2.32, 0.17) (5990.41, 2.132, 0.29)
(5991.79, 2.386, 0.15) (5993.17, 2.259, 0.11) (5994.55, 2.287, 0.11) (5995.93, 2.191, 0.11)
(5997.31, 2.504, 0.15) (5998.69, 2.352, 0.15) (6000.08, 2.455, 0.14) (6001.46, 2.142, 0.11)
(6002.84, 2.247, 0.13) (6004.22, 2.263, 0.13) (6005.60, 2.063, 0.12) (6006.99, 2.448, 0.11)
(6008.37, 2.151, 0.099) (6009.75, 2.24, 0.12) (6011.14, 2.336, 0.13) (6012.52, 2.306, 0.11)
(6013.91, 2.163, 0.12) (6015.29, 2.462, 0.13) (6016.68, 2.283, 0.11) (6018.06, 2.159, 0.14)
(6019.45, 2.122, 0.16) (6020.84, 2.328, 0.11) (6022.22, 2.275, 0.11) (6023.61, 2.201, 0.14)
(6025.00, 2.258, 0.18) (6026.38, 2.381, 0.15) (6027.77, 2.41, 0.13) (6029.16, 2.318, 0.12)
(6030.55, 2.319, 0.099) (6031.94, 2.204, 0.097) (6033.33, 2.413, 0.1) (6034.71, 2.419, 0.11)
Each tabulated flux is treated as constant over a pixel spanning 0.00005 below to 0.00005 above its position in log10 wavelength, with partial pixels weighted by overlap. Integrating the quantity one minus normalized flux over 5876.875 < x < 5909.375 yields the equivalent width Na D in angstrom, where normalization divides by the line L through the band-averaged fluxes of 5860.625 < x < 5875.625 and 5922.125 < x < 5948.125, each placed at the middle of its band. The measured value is 5.4 angstrom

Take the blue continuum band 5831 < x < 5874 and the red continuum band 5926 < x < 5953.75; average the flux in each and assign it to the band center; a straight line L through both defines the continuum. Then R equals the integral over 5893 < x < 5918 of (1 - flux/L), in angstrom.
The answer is 3.66 angstrom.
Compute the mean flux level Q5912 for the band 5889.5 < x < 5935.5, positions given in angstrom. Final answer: 2.11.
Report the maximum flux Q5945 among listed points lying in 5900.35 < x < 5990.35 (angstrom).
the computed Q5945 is 2.768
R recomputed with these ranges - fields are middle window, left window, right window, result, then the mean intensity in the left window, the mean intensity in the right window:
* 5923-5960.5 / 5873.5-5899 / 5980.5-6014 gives -4.43 angstrom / 1.87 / 2.29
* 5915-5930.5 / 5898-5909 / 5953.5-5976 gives -1.71 angstrom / 1.96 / 2.32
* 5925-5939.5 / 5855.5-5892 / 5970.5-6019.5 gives -1.36 angstrom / 2.1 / 2.27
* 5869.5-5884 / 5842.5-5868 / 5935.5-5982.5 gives 1.16 angstrom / 2.31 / 2.31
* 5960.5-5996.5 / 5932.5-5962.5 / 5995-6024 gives -0.26 angstrom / 2.32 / 2.27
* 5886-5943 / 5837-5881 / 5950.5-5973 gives 4.78 angstrom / 2.27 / 2.33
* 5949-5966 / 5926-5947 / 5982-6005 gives 0.28 angstrom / 2.38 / 2.3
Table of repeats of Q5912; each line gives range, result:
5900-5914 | 2.09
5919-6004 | 2.32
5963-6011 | 2.3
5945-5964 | 2.3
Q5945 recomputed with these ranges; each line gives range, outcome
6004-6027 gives 2.462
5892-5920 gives 2.576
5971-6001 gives 2.534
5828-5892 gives 2.658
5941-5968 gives 2.593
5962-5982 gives 2.531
